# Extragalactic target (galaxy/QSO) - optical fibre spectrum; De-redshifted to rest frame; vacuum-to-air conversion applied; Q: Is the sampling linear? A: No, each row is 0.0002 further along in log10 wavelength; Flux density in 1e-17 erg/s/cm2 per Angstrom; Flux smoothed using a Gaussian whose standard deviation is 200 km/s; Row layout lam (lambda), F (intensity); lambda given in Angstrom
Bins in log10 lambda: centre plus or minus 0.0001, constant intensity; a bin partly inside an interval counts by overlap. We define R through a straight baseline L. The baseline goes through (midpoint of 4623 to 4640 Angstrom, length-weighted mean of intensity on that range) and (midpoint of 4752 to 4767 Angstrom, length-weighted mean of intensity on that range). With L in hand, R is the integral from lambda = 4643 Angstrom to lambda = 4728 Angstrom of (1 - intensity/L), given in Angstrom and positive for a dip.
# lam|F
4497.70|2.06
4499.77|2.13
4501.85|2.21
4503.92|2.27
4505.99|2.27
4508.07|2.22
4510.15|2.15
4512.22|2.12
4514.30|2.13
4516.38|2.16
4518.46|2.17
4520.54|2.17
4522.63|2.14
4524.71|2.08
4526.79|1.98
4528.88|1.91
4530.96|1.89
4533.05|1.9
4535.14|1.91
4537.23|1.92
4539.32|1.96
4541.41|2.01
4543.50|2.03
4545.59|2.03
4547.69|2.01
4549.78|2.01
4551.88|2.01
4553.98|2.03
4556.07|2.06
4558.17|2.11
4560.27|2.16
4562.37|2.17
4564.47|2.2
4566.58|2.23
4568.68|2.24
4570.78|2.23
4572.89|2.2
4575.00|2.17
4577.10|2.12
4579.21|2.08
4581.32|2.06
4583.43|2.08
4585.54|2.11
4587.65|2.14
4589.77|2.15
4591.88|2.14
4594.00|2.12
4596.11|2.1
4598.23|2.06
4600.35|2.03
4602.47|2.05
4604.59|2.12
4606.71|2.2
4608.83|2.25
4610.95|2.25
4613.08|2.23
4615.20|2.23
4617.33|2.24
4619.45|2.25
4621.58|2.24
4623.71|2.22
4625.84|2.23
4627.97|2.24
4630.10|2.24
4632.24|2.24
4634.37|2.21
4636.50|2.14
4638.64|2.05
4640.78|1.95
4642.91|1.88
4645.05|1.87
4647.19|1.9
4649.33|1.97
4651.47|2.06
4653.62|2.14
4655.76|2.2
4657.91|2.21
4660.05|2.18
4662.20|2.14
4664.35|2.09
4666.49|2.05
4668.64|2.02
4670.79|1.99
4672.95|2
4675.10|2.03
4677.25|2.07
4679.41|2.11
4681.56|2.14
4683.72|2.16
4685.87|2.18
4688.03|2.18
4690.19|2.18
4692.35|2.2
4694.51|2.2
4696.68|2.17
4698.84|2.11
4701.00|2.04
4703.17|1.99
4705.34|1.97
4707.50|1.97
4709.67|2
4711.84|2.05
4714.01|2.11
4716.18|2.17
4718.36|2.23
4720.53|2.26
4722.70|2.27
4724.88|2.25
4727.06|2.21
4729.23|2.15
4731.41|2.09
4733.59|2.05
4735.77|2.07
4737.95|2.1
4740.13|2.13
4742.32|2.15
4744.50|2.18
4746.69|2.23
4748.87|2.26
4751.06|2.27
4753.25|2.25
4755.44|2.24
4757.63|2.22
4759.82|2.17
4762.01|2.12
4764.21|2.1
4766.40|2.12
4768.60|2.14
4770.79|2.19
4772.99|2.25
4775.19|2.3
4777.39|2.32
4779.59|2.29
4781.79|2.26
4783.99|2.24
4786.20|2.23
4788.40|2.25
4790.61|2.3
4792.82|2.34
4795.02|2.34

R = 3.2 Angstrom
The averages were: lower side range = 2.19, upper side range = 2.18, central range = 2.1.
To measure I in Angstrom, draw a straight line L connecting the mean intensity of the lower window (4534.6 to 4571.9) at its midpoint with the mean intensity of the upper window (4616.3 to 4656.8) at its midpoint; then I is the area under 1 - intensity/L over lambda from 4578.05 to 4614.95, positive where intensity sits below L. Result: -0.6 Angstrom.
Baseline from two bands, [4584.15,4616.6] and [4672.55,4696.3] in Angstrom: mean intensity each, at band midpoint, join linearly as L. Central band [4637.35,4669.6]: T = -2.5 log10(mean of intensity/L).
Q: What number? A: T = 0.05 mag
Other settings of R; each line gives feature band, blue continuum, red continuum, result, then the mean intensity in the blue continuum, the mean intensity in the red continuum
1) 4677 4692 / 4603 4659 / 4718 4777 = 0.07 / 2.14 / 2.19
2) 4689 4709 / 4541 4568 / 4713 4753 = 0.65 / 2.09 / 2.18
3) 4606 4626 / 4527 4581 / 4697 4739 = -1.48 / 2.06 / 2.11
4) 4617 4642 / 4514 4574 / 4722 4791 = -0.73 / 2.07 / 2.2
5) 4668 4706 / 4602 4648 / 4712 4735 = 1.14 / 2.15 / 2.17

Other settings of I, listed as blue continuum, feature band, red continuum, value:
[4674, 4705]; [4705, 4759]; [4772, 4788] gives 0.8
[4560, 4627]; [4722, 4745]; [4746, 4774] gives 0.5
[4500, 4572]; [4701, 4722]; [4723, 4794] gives 0.9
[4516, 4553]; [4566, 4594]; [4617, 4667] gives -1.2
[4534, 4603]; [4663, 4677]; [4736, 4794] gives 0.8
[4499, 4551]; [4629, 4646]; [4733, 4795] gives 0.5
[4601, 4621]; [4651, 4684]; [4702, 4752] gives 1.1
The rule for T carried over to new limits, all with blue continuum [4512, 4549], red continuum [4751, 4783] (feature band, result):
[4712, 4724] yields -0.01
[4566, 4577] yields -0.08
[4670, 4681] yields 0.05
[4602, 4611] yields -0.04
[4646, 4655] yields 0.05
